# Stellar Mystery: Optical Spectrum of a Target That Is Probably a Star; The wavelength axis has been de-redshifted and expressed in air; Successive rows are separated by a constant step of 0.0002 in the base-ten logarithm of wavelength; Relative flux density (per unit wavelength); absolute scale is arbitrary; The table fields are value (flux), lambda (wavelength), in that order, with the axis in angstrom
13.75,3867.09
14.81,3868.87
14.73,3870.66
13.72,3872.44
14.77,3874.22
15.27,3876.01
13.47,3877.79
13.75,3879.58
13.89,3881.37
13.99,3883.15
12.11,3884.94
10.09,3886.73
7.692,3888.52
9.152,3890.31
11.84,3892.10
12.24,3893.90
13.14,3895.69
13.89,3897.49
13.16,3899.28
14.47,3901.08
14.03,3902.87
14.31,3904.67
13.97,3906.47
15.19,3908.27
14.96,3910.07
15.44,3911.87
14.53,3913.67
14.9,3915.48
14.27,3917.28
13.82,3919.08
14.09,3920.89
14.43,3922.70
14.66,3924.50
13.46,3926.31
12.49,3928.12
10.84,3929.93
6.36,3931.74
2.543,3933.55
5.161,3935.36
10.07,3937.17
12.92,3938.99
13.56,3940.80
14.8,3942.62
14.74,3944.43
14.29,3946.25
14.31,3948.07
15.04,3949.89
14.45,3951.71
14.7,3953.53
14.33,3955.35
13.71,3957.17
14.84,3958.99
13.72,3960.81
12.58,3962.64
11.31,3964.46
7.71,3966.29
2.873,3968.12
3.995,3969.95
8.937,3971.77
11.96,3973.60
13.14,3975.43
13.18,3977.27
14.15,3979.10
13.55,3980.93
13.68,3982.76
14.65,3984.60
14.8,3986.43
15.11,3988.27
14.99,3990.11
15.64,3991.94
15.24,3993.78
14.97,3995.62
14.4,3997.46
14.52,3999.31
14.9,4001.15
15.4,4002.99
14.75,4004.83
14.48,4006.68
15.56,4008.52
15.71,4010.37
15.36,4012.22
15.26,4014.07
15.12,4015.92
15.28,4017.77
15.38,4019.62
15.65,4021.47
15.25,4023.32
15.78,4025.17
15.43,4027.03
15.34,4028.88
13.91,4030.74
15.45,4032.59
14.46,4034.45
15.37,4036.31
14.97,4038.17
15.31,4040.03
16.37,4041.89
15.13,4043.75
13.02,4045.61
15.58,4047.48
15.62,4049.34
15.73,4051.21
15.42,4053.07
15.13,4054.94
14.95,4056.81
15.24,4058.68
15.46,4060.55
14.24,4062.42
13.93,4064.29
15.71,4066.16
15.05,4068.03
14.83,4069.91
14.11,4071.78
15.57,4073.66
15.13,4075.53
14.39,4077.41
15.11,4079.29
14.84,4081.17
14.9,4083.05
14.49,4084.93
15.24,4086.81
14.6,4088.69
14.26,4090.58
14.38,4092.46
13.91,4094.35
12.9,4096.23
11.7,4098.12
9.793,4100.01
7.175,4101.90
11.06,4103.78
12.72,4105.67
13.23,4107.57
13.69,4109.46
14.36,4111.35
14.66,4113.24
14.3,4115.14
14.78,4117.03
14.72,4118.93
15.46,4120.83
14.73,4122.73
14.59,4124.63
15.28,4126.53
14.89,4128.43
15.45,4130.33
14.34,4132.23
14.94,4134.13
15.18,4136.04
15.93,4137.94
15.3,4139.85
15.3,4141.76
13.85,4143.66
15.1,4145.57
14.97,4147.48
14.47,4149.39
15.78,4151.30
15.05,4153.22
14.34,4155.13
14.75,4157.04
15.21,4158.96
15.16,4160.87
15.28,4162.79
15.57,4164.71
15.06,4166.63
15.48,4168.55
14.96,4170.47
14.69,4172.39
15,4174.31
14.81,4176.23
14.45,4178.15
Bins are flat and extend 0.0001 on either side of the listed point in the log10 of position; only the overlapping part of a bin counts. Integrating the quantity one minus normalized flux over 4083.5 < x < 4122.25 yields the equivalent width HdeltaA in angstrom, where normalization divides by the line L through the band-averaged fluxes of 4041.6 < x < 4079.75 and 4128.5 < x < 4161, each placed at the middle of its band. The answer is 4.1 angstrom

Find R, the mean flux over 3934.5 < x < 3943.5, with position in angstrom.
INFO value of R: 11.3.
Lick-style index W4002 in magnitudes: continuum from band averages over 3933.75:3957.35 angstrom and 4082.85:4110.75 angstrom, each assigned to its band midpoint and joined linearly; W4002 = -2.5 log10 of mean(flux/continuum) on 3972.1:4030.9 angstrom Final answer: -0.14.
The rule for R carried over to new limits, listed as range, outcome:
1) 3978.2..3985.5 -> 14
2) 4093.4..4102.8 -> 11.1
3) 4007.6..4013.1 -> 15.5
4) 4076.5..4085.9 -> 14.7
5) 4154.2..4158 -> 14.6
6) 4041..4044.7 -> 15.7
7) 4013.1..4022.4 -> 15.3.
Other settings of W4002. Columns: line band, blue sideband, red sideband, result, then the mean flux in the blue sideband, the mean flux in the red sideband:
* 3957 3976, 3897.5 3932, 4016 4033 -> 0.37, 13.8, 15.3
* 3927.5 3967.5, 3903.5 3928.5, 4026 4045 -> 0.21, 14.4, 15.1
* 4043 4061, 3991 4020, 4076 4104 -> -0.07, 15.1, 13.3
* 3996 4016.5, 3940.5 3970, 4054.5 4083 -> -0.10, 12.6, 14.9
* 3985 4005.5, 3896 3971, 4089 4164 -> -0.15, 12.6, 14.2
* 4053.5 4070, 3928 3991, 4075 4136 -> -0.12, 12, 13.9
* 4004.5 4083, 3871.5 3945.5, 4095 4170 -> -0.11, 12.7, 14.3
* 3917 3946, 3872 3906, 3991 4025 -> 0.17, 12.9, 15.2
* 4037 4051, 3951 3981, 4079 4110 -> -0.21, 11.6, 13.1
